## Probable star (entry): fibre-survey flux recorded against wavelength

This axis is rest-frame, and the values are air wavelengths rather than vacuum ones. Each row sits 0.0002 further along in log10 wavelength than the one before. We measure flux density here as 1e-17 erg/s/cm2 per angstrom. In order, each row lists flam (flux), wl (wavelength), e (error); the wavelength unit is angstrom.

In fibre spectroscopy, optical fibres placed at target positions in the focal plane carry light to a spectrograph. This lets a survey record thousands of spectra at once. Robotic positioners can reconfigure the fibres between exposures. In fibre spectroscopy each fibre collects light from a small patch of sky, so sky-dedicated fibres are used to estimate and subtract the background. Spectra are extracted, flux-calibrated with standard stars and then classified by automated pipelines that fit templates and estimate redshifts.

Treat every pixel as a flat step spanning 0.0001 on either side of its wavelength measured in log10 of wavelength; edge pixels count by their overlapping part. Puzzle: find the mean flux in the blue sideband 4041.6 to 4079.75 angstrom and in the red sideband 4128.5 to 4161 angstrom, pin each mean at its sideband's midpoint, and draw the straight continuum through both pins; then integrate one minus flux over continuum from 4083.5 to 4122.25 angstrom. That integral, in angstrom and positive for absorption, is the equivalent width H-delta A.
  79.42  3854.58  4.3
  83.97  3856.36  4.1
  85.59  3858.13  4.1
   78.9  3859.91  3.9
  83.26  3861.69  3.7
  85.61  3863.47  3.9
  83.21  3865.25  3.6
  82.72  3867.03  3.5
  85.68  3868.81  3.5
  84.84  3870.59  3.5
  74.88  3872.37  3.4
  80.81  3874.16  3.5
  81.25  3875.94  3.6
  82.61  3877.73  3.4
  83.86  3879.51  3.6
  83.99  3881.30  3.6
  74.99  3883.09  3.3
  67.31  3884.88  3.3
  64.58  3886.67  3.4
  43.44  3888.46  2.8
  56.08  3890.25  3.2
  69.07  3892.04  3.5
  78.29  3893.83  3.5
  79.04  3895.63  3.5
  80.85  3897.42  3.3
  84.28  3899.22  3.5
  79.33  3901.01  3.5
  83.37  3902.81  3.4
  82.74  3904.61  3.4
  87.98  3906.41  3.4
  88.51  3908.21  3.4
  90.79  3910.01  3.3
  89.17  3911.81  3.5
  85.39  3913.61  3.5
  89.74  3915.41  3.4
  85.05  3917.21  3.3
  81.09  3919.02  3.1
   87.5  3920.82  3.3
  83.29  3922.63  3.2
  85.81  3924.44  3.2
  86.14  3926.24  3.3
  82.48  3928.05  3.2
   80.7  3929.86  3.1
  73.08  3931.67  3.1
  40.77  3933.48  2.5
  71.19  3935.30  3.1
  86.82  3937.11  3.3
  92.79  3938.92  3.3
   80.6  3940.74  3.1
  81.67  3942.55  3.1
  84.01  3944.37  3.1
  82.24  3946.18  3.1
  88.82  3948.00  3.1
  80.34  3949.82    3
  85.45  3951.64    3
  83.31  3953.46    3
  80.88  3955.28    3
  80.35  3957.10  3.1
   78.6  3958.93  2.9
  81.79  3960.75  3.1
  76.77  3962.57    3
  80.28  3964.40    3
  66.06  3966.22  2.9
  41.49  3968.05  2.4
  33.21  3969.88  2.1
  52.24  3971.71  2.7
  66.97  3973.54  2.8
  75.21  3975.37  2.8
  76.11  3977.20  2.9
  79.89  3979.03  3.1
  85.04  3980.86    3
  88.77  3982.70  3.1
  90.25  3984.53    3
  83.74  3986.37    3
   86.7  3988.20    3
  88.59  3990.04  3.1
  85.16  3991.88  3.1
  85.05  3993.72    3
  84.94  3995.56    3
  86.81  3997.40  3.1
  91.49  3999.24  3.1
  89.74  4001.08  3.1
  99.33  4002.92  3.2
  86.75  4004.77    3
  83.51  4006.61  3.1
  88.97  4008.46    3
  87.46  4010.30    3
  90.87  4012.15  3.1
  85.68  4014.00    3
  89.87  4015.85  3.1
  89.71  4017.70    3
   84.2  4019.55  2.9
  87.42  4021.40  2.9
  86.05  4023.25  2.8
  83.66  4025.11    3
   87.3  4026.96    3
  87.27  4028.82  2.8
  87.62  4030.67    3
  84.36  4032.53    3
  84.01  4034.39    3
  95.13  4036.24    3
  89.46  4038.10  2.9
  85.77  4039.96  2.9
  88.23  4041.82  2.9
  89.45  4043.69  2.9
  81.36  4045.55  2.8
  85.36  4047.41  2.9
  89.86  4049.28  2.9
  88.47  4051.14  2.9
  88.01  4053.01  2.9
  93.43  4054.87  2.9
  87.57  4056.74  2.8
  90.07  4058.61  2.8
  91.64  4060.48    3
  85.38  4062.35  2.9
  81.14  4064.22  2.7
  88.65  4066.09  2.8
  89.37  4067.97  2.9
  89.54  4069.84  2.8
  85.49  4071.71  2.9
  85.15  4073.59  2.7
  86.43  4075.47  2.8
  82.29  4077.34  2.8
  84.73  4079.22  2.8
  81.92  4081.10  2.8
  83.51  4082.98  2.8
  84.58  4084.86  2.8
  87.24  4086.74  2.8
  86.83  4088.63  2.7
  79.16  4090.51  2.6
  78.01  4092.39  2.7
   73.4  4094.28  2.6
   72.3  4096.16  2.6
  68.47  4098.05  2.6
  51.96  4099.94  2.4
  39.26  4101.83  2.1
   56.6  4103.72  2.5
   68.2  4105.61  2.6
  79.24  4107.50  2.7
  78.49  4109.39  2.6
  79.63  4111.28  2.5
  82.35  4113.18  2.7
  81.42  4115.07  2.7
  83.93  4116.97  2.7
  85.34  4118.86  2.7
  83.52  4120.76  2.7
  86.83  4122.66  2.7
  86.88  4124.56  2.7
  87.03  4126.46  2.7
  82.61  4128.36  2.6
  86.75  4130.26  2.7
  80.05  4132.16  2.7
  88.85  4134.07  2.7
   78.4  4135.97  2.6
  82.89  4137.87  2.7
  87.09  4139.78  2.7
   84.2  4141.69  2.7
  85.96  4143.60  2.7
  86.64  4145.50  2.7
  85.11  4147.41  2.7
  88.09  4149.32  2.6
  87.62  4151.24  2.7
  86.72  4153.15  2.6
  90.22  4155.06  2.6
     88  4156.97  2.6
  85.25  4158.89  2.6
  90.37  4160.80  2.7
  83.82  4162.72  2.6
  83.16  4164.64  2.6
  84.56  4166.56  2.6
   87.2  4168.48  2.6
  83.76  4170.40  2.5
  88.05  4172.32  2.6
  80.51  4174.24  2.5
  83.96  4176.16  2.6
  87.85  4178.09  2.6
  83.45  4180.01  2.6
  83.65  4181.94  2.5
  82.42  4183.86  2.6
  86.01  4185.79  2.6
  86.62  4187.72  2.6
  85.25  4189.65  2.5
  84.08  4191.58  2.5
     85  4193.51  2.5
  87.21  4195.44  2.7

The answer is 5.0 angstrom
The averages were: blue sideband 87.2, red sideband 85.8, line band 75.3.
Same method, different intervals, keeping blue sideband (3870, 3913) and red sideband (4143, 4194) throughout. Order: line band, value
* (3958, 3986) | 2.96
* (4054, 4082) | -1.33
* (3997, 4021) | -2.23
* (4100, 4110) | 2.52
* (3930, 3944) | 0.59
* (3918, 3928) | -0.72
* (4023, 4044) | -1.38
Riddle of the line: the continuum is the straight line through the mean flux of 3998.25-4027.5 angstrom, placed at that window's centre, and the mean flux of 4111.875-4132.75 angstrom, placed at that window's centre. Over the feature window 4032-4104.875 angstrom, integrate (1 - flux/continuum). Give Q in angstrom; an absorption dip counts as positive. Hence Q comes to 3.36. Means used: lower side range 88.3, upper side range 84.2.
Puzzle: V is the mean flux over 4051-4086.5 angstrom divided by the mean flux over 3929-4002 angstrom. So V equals 1.11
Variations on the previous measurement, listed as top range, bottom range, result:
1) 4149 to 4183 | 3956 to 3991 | 1.15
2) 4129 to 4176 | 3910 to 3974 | 1.10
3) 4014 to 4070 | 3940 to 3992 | 1.13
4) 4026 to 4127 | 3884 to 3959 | 1.04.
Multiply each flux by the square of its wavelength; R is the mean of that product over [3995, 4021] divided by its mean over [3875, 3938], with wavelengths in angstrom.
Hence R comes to 1.19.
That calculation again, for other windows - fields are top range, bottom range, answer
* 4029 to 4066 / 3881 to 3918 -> 1.21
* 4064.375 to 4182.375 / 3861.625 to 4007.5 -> 1.13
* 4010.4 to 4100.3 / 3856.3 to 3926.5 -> 1.15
